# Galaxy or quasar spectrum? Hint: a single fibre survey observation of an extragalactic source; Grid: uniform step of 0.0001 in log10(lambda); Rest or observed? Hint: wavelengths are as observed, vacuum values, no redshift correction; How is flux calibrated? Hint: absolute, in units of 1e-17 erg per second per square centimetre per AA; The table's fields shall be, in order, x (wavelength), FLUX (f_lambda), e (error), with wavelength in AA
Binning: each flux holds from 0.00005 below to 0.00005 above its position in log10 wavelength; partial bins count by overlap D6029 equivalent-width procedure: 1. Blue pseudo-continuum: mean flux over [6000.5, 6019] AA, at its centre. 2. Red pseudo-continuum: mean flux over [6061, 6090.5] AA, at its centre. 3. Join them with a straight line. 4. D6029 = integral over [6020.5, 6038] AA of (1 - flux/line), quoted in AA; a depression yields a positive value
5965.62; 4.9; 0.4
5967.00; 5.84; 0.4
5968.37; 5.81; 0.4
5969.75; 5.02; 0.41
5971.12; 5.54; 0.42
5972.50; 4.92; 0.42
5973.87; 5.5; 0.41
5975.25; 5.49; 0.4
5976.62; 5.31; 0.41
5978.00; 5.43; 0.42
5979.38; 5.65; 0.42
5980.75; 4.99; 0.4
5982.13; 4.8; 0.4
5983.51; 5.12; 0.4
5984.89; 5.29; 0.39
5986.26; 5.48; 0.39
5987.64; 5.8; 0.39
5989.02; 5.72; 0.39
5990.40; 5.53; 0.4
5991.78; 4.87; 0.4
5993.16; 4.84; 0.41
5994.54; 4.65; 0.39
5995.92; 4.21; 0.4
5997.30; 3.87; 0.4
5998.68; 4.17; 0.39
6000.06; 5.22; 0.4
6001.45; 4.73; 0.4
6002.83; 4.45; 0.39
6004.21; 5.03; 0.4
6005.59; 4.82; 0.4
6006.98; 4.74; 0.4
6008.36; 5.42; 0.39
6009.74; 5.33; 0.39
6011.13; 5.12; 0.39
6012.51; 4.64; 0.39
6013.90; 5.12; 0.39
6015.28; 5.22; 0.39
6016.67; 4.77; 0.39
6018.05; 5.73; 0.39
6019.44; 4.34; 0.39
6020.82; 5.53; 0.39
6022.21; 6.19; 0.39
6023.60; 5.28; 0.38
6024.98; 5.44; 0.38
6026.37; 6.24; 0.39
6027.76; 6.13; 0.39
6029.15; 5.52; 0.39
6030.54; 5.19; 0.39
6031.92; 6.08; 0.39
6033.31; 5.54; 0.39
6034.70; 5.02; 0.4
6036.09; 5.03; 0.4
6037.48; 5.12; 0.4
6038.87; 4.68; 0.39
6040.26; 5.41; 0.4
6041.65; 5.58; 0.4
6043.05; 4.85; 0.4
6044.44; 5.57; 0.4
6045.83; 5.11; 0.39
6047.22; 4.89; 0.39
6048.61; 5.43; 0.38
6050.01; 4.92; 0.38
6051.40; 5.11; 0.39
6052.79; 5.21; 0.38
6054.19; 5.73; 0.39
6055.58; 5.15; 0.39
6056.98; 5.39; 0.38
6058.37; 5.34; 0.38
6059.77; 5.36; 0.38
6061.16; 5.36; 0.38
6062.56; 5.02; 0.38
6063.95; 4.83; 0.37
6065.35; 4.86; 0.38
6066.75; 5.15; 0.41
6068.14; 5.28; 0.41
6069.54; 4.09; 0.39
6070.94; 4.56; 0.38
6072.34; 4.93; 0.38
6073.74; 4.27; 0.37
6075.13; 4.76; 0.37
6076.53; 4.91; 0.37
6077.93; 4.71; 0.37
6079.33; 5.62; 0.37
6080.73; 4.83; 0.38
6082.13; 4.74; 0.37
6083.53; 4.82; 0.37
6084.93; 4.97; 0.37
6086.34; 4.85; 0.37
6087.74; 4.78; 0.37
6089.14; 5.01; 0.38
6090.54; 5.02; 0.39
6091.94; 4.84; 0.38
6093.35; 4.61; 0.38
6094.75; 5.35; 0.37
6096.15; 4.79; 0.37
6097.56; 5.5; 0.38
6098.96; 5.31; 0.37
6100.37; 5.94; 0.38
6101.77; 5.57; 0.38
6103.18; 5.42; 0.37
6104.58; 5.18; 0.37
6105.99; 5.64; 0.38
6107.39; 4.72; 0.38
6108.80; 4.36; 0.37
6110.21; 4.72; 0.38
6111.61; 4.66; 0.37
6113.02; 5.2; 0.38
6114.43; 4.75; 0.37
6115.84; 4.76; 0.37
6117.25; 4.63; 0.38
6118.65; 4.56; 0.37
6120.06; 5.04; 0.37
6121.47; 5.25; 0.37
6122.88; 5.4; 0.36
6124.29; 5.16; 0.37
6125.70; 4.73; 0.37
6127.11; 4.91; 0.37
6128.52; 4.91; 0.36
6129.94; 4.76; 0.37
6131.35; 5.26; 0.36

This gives -2.1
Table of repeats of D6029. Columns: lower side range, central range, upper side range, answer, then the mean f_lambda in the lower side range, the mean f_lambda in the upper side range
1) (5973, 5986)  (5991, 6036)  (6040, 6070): 1.1 AA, 5.29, 5.17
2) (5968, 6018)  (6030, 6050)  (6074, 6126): -0.8 AA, 5.08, 5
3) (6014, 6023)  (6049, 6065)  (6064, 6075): -1.1 AA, 5.29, 4.74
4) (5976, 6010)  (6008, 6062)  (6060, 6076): -4.3 AA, 5.01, 4.85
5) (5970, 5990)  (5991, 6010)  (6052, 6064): 2.2 AA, 5.36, 5.29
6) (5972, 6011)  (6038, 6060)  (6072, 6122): -1.0 AA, 5.05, 4.97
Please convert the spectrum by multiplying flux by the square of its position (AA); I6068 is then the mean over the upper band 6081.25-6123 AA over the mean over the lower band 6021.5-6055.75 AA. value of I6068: 1.0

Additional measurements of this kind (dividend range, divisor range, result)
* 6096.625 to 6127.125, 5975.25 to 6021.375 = 1.04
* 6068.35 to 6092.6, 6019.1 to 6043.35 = 0.90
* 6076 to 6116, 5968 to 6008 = 1.03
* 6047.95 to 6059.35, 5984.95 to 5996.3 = 1.04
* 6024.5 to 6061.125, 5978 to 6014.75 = 1.09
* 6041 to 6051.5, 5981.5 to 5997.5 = 1.05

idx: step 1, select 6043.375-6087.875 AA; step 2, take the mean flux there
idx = 5.02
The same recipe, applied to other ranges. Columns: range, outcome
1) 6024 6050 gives 5.37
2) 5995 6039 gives 5.13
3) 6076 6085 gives 4.94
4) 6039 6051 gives 5.19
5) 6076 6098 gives 4.95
